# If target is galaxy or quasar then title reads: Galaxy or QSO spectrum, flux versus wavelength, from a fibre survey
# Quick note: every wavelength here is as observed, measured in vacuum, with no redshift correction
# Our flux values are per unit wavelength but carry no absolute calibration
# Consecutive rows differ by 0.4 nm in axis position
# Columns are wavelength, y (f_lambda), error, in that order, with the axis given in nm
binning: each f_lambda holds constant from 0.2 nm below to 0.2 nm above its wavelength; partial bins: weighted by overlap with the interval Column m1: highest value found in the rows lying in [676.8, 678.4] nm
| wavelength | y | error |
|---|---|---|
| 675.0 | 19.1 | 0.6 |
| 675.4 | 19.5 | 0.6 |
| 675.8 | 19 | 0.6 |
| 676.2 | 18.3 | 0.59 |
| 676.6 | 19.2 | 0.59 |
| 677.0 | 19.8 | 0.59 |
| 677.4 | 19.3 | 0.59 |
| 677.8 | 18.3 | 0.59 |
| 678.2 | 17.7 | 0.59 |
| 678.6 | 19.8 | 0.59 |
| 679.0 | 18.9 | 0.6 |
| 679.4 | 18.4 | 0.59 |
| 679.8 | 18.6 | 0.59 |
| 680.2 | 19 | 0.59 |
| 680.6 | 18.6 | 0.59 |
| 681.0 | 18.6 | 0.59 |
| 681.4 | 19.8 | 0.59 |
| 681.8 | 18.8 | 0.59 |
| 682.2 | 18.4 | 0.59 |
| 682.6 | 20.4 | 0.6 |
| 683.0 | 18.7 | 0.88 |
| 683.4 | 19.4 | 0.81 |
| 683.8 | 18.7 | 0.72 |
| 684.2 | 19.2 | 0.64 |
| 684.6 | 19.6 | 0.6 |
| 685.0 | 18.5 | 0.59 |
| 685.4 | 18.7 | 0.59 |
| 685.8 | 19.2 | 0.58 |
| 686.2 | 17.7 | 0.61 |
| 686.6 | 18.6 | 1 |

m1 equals 19.8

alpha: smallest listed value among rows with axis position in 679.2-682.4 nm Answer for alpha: 18.4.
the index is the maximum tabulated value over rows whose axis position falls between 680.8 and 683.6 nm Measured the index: 20.4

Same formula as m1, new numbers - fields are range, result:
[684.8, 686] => 19.2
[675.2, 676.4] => 19.5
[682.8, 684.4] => 19.4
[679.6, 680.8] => 19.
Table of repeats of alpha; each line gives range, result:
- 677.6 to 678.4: 17.7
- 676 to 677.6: 18.3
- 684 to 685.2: 18.5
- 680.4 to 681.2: 18.6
